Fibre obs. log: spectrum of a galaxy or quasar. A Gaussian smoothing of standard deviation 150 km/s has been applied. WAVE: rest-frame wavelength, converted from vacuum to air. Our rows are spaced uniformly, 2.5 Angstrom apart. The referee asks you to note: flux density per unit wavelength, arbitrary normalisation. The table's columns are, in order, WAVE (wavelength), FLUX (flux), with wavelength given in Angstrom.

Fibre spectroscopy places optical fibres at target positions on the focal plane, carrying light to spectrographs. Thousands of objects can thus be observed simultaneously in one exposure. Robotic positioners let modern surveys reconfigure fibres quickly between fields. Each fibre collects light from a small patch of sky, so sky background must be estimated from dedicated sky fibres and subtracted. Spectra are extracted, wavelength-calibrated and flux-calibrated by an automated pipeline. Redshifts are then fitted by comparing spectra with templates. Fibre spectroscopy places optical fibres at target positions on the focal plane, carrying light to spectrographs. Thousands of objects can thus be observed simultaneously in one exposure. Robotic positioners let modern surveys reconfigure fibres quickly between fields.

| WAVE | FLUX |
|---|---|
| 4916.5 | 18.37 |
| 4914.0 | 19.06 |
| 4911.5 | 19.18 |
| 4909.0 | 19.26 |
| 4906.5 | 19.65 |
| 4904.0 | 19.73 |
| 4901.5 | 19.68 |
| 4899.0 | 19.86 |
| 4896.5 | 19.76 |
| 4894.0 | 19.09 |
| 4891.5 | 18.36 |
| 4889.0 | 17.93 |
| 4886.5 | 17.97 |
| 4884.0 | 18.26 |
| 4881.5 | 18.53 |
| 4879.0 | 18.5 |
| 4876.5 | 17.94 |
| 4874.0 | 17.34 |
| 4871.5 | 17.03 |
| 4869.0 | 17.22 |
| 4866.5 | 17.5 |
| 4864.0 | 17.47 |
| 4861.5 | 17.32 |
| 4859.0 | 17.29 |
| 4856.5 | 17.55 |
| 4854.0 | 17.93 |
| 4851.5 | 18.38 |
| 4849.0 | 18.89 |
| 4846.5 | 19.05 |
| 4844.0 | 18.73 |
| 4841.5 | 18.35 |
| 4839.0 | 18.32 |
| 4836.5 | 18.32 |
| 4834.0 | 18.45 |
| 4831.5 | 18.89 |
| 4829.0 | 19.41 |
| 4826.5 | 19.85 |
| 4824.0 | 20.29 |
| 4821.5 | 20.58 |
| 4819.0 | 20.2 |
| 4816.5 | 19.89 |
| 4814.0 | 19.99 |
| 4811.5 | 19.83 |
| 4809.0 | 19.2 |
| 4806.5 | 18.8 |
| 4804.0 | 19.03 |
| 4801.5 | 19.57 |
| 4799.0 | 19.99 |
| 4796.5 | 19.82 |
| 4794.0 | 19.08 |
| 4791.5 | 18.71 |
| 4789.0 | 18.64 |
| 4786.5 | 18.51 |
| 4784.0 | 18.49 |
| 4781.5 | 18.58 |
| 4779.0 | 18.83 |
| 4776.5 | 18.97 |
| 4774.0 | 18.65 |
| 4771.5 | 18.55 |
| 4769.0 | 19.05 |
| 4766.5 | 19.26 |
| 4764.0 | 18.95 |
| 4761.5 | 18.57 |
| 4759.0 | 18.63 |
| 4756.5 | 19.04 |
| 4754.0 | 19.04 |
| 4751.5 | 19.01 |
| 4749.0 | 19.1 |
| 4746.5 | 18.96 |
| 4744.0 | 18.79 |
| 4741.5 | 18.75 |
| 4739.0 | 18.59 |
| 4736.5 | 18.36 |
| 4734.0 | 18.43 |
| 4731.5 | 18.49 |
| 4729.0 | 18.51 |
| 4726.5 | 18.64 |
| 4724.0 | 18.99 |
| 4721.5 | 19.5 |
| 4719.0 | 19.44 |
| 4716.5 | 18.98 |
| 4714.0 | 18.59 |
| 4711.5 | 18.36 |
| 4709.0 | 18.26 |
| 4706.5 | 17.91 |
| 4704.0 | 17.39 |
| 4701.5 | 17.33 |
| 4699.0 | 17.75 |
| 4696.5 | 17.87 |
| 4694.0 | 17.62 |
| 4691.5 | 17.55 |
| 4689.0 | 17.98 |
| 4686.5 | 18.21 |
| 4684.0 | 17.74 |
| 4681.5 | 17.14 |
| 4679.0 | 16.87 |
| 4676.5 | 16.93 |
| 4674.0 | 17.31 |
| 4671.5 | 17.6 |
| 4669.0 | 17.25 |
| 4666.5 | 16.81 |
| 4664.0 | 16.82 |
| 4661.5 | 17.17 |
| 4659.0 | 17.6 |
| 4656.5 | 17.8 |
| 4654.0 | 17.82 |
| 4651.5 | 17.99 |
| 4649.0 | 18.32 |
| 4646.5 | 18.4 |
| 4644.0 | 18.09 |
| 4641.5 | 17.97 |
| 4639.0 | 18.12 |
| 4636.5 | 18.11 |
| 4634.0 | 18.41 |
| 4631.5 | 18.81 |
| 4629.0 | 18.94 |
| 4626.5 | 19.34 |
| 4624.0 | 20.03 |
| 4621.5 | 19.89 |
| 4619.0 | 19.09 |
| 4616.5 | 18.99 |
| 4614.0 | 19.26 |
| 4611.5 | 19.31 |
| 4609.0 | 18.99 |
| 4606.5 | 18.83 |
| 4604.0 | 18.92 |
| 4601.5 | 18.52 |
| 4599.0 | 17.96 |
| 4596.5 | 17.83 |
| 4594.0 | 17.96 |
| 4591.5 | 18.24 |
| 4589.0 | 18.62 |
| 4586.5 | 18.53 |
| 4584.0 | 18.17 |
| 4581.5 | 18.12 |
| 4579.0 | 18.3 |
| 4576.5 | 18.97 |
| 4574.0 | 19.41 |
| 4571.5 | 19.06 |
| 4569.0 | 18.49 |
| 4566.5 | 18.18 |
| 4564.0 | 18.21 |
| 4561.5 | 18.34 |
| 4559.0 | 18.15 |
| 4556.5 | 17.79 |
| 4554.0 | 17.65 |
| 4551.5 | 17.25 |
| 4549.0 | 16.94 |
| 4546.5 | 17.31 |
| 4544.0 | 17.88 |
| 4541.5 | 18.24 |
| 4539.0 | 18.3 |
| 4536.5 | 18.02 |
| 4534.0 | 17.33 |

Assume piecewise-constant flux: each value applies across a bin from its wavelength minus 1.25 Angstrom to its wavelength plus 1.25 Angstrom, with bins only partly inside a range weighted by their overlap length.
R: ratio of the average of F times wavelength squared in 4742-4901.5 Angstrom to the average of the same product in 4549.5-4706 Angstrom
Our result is 1.12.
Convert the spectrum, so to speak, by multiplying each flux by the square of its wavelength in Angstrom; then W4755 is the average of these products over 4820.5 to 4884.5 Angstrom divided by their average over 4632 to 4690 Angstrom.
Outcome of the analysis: 1.12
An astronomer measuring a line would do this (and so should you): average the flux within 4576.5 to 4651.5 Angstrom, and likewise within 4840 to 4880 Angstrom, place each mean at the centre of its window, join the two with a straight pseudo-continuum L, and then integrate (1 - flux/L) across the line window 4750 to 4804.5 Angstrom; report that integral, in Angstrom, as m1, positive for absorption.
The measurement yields -2.43 Angstrom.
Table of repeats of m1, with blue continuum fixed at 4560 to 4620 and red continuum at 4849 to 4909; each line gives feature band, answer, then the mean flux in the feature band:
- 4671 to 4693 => 1.2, 17.5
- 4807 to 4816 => -0.6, 19.6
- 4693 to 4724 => 0.3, 18.3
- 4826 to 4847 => -0.5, 18.8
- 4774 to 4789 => -0.2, 18.7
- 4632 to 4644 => 0.2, 18.2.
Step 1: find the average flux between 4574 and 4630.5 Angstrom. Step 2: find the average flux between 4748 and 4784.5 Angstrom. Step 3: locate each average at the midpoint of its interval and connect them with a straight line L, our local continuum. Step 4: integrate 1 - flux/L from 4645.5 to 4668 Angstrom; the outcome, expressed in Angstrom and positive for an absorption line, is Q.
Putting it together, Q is 1.4 Angstrom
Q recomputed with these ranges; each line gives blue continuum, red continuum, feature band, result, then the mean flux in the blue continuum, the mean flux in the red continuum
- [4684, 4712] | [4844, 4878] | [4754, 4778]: -1.4 Angstrom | 17.8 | 17.8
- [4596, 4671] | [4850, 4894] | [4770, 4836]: -4.6 Angstrom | 18.4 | 17.8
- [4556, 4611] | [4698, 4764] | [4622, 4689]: 2.2 Angstrom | 18.5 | 18.6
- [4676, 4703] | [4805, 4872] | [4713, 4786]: -3.2 Angstrom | 17.6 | 18.7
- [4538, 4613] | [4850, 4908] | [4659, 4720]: 2.0 Angstrom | 18.3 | 18.3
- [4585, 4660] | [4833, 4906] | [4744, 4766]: -0.6 Angstrom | 18.6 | 18.3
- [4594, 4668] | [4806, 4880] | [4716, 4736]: -0.4 Angstrom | 18.4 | 18.6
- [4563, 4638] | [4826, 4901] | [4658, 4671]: 1.0 Angstrom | 18.7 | 18.3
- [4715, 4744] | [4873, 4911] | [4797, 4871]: -0.1 Angstrom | 18.8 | 18.8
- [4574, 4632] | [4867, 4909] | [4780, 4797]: -0.1 Angstrom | 18.8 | 18.6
